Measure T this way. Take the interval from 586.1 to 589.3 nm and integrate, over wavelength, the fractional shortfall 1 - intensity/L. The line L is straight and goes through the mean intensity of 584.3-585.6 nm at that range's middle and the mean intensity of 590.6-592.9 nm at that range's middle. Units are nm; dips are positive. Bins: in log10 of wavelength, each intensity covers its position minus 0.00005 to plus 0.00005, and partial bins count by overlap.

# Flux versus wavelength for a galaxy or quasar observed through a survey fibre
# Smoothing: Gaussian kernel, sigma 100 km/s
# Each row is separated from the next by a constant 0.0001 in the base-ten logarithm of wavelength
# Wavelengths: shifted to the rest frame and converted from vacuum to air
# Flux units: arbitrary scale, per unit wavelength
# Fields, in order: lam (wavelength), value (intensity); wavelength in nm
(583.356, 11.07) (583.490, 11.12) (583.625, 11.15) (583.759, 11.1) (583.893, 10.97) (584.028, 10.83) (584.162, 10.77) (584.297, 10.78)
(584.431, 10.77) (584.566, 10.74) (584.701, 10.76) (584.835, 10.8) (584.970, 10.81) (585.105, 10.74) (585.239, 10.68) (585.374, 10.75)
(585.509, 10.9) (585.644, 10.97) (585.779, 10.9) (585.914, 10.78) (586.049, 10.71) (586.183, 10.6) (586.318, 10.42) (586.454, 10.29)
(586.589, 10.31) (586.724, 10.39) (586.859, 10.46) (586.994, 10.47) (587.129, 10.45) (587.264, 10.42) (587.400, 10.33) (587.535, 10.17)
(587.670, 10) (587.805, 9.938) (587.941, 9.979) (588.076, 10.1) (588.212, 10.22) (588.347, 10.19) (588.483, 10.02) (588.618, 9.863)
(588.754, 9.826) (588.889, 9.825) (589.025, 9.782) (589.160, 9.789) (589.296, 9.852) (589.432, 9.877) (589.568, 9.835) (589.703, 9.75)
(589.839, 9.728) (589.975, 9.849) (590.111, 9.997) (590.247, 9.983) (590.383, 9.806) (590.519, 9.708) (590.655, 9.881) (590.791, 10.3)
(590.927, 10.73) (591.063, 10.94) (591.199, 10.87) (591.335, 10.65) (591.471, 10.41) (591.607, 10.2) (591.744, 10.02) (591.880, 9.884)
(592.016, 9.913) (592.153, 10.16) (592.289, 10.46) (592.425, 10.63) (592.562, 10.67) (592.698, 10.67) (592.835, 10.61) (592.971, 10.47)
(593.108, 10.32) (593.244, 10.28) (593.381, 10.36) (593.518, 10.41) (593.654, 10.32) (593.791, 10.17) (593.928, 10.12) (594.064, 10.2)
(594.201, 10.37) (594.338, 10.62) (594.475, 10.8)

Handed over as 0.14 nm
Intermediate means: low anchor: 10.8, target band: 10.2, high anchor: 10.4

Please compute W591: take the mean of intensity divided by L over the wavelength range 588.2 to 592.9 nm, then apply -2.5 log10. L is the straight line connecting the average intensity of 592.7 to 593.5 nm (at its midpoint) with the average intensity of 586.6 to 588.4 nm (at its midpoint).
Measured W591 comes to 0.02 mag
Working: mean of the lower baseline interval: 10.2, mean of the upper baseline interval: 10.4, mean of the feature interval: 10.1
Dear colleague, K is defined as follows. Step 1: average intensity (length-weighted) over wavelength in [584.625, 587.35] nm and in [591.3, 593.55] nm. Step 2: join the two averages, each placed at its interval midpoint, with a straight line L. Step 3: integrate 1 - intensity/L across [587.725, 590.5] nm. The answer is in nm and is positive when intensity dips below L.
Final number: 0.16 nm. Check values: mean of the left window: 10.6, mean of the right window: 10.4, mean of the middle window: 9.91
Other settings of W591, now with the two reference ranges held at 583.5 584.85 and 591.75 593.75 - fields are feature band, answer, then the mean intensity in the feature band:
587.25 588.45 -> 0.06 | 10.1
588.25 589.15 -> 0.07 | 9.93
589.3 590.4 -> 0.07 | 9.85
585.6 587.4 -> 0.02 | 10.5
